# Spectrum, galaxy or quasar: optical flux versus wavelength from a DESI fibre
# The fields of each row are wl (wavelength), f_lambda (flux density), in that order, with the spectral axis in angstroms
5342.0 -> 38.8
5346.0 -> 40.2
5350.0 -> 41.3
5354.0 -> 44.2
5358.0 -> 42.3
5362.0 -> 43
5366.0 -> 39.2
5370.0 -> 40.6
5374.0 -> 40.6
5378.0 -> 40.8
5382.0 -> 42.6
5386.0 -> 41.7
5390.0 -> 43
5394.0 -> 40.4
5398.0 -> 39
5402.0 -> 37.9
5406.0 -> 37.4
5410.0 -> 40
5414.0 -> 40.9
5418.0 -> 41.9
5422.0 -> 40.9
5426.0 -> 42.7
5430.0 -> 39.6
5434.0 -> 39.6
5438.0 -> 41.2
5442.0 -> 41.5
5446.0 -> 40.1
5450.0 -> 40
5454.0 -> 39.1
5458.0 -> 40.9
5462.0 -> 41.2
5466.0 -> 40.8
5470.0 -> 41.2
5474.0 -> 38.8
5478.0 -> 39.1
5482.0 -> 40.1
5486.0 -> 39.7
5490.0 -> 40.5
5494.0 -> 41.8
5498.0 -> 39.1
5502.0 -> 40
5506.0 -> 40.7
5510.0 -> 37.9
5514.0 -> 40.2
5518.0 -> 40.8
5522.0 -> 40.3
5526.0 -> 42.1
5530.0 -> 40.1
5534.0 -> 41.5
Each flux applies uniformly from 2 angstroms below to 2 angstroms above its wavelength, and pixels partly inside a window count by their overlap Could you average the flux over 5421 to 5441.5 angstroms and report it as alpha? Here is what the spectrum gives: 40.8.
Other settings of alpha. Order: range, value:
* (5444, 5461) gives 40.1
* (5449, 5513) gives 40.1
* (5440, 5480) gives 40.3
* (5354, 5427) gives 40.9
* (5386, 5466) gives 40.4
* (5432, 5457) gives 40.3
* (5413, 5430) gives 41.4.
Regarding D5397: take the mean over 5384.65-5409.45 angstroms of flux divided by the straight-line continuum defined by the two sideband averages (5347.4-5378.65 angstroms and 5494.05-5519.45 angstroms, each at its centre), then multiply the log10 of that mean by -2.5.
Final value 0.03 mag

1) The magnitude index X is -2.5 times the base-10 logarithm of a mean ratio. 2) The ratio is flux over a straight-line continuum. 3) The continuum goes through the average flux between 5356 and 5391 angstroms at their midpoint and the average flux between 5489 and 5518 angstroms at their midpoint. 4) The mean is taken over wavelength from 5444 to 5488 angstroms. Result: 0.01 mag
